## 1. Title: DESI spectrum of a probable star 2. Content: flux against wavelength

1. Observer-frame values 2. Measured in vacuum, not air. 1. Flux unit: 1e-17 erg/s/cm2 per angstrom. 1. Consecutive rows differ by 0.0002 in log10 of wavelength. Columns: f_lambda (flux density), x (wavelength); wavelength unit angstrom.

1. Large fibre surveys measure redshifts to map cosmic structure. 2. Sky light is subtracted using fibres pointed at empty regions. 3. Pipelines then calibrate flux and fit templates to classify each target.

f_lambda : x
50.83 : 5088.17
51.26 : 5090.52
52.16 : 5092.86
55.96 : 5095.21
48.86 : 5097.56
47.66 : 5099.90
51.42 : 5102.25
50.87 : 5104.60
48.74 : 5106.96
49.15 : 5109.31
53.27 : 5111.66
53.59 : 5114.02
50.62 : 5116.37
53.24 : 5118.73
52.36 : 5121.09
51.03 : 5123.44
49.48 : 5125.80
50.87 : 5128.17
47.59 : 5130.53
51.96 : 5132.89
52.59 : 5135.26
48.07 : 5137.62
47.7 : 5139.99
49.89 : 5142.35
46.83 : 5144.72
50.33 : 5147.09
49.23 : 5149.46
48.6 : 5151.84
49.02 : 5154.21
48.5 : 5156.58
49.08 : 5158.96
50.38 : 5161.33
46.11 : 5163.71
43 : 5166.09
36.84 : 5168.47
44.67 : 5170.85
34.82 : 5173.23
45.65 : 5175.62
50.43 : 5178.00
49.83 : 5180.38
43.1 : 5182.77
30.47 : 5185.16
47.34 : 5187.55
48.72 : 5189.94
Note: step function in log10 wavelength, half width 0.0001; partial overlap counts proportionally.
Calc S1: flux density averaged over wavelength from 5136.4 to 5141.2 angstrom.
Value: 48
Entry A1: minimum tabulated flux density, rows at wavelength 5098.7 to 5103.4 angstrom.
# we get 47.66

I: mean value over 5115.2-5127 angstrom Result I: 51.3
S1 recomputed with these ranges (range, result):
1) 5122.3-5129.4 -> 50.4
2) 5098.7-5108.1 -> 49.7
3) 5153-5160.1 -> 48.9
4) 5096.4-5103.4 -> 49.4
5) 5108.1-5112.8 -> 51.2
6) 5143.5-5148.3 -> 48.6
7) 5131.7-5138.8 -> 50.9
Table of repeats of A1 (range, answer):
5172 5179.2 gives 34.82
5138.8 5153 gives 46.83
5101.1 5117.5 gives 48.74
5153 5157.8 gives 48.5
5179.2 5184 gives 43.1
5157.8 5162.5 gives 49.08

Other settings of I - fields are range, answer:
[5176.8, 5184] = 47.7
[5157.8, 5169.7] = 45.1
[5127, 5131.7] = 49.3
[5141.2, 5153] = 48.9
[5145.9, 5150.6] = 49.8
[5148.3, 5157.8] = 48.8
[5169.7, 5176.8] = 41.7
